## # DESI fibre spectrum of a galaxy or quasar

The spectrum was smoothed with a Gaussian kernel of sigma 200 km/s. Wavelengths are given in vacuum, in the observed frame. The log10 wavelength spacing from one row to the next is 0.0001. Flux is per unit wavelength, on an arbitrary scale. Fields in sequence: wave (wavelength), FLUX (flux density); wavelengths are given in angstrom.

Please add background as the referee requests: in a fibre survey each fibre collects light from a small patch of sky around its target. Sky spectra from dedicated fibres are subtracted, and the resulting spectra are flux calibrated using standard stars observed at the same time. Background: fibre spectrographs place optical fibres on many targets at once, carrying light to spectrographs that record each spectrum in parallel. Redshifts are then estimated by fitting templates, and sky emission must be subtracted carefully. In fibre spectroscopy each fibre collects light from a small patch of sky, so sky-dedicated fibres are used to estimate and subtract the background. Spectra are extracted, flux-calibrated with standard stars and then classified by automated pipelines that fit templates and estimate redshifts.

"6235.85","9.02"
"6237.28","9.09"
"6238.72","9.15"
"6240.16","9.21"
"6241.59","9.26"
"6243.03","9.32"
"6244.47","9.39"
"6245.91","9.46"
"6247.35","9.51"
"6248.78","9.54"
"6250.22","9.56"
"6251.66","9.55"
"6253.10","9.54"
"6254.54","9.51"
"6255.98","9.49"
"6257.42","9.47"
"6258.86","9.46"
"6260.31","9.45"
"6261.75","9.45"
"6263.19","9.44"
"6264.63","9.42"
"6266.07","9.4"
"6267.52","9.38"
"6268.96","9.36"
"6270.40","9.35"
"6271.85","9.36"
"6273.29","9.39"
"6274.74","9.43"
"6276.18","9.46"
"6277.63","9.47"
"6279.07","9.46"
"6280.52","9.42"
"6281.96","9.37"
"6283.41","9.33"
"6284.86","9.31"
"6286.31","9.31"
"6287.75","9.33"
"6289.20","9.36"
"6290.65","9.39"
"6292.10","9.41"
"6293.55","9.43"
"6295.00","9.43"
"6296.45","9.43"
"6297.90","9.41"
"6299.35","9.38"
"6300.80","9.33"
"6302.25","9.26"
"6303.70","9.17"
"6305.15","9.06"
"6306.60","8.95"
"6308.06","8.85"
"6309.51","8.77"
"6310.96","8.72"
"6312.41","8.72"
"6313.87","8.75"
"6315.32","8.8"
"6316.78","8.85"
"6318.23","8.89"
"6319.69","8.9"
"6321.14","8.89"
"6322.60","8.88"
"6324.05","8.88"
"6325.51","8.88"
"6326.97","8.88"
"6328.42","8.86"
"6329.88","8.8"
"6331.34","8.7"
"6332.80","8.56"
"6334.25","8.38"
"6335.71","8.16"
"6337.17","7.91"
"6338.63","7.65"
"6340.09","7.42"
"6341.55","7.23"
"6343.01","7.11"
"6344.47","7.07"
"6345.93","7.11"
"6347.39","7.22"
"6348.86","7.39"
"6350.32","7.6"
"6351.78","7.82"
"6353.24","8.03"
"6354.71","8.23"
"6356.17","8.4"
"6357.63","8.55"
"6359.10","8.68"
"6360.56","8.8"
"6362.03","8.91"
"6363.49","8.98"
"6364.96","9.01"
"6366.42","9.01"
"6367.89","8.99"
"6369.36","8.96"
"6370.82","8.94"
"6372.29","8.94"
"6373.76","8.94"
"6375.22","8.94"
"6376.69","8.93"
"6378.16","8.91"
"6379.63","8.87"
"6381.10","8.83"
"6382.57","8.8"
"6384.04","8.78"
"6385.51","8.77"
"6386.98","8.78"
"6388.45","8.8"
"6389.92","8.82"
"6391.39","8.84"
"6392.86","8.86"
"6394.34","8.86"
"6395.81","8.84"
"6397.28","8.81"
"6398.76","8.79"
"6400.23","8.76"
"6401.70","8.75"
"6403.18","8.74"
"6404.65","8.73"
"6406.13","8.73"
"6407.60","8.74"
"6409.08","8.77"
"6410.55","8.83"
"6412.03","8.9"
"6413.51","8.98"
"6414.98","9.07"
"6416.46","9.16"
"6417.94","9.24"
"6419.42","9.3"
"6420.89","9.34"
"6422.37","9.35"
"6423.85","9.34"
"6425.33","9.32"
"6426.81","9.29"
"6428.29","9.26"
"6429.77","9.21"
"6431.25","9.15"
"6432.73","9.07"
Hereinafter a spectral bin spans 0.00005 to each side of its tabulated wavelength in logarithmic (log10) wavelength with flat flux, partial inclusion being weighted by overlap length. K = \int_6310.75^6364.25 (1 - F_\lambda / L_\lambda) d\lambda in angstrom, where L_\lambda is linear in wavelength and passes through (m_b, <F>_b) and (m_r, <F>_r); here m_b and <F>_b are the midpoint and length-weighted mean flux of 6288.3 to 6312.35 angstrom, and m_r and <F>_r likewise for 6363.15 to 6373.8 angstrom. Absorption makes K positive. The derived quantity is 4.5 angstrom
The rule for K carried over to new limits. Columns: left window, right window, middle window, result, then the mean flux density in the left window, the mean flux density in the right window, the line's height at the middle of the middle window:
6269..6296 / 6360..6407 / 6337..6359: 3.3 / 9.39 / 8.86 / 9.04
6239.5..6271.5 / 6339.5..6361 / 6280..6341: -3.3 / 9.43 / 7.77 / 8.47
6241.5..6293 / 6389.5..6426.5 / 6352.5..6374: 0.8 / 9.42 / 8.96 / 9.11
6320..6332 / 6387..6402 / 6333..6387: 2.9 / 8.85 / 8.82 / 8.83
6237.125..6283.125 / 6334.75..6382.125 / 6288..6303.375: -0.6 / 9.41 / 8.3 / 9.01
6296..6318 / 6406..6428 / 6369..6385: 0.3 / 9.02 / 9.11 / 9.08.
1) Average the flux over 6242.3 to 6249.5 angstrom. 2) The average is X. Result 9.44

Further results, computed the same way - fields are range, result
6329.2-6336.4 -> 8.52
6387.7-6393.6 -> 8.83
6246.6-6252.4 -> 9.55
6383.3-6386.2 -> 8.77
